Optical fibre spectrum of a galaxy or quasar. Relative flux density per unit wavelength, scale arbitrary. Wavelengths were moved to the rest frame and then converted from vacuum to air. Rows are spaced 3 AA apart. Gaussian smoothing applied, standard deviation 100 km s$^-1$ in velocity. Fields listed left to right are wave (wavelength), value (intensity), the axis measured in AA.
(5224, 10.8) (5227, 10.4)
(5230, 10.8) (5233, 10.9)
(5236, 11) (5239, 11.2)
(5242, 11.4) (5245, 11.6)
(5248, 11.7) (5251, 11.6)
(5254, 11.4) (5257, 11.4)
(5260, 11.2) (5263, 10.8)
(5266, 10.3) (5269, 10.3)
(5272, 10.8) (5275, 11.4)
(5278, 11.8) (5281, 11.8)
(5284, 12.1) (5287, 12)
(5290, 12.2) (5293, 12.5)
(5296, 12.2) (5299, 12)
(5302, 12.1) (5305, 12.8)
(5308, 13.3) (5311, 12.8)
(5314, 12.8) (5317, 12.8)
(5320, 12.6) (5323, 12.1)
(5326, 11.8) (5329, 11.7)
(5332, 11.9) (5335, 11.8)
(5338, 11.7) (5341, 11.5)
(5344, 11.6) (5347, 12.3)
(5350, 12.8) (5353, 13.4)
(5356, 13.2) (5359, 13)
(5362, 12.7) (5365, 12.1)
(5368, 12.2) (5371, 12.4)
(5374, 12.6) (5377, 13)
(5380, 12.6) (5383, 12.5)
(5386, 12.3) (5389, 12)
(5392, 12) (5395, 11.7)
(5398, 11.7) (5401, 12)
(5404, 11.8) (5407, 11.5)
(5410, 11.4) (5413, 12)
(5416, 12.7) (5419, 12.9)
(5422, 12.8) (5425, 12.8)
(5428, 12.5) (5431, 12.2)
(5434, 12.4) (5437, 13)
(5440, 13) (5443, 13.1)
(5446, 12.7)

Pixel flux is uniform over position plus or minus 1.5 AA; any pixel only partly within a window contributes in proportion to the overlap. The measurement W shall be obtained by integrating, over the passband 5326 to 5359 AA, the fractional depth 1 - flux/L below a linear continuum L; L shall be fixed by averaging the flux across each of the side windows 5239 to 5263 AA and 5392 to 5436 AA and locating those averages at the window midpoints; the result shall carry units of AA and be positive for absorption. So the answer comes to -1.0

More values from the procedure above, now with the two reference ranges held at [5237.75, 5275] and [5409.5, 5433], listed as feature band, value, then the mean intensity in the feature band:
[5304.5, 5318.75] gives -1.6 AA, 12.9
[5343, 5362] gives -1.3 AA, 12.7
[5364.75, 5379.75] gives -0.5 AA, 12.5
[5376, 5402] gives 0.0 AA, 12.2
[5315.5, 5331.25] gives -0.7 AA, 12.2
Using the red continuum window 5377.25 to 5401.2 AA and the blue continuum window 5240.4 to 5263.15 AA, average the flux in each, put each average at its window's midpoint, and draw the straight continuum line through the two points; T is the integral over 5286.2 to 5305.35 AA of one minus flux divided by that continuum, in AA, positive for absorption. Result -1.0 AA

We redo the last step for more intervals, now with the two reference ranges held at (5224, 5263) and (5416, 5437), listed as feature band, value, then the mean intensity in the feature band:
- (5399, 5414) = 0.90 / 11.7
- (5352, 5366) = -0.91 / 12.9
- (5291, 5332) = -2.37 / 12.4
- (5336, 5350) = 0.10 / 11.9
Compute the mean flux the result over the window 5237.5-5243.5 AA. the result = 11.3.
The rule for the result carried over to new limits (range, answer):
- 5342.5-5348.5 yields 12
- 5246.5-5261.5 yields 11.5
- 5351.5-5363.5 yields 13.1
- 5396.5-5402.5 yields 11.8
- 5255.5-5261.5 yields 11.3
